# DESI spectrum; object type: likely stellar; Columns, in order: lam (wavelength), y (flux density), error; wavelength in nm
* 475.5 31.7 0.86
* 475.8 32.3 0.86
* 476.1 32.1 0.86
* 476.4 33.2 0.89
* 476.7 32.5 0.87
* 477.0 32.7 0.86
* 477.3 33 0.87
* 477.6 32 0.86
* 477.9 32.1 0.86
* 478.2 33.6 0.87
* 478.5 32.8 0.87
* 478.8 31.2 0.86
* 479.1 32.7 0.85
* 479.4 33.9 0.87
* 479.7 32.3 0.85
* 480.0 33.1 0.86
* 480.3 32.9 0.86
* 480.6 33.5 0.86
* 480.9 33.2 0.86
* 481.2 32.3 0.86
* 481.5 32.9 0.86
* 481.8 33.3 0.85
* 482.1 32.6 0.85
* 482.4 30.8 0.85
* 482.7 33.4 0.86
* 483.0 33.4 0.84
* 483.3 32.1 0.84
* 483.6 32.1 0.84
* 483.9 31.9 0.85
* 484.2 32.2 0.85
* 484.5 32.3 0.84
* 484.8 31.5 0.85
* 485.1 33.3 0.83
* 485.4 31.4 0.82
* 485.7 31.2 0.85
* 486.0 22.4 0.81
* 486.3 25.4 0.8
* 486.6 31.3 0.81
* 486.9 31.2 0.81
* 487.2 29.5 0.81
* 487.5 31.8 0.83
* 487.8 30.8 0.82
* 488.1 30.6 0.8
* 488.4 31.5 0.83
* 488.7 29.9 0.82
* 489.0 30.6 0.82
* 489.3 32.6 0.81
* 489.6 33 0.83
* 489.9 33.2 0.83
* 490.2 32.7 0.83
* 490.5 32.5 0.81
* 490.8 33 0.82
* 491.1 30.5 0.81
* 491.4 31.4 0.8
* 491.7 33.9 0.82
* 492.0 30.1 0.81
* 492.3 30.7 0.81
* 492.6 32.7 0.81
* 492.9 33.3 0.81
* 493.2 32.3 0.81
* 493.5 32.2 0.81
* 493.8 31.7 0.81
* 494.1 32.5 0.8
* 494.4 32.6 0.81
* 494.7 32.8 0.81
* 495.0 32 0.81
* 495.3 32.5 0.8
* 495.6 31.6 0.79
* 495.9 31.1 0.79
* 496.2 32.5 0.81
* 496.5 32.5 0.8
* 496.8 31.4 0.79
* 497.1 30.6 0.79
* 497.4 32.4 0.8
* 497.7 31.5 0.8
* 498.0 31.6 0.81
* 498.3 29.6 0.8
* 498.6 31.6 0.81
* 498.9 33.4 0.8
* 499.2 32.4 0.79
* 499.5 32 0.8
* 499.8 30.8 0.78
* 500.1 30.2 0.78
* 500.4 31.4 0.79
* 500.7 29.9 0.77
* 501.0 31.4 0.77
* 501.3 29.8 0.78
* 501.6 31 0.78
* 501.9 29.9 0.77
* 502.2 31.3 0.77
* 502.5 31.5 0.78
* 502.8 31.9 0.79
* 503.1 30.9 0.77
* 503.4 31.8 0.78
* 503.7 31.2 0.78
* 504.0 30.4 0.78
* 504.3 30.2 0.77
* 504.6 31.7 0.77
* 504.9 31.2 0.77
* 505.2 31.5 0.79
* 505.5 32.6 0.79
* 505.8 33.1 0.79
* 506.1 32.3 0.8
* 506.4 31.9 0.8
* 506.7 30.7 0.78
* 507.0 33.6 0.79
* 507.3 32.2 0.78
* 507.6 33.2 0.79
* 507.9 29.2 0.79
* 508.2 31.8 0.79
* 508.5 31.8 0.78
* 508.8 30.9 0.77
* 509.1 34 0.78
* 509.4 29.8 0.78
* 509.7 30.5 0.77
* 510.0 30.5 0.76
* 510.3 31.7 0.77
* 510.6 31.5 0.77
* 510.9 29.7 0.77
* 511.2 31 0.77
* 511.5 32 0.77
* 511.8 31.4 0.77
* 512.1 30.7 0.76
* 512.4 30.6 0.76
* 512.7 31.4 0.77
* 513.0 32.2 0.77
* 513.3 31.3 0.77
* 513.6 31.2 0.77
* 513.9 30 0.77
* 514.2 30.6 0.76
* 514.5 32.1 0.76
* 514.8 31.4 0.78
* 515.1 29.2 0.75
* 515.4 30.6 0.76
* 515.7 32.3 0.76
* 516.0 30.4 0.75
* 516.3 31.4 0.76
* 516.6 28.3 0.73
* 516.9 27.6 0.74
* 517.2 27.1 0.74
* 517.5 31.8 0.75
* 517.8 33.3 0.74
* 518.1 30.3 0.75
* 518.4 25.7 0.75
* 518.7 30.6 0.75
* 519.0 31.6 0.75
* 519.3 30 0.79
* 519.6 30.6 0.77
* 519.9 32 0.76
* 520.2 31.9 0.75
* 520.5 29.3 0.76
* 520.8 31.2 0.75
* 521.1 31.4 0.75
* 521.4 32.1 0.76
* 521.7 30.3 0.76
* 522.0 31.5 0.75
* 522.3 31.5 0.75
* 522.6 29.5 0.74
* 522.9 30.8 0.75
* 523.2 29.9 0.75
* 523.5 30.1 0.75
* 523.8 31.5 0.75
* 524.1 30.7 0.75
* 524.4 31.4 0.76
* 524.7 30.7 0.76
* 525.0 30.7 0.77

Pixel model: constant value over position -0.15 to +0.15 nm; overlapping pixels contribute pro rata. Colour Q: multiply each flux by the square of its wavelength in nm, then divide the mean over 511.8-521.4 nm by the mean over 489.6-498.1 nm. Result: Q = 1.0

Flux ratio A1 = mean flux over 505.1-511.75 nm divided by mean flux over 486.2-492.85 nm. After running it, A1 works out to 1.0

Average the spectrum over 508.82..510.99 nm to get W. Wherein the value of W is 31.1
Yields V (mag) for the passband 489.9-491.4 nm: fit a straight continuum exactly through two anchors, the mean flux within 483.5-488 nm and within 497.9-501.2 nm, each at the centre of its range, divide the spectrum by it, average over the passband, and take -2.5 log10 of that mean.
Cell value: -0.05 mag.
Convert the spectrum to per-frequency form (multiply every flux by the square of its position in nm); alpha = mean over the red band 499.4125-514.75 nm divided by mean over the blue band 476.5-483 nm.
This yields 1.07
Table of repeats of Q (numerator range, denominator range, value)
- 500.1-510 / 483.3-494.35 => 1.07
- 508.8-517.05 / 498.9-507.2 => 1.02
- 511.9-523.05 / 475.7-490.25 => 1.10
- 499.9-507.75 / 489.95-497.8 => 1.02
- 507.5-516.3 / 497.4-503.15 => 1.04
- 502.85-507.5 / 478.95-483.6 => 1.07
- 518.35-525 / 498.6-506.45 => 1.06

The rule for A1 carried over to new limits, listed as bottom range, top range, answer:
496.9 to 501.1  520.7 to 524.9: 0.99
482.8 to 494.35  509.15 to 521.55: 0.98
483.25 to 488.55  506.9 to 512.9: 1.02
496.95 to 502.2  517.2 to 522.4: 0.99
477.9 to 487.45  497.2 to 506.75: 0.99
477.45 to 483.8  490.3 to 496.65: 0.98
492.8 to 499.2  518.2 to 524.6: 0.96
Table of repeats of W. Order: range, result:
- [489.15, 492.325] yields 32.2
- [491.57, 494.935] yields 32.2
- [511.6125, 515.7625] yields 31.1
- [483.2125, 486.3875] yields 30.6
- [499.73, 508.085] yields 31.3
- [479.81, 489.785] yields 31.5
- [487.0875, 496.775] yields 31.9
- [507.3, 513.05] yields 31.3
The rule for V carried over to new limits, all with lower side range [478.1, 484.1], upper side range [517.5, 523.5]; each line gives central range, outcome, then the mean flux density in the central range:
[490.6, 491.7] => 0.01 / 32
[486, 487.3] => 0.14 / 28.5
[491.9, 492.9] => 0.02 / 31.5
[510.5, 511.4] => 0.02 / 30.8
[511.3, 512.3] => -0.01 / 31.3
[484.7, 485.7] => 0.02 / 32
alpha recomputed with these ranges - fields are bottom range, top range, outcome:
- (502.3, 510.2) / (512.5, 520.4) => 1.01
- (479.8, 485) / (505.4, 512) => 1.08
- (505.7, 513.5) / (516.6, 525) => 1.01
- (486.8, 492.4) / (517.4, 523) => 1.10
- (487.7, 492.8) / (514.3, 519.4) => 1.06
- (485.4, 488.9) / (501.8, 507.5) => 1.14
